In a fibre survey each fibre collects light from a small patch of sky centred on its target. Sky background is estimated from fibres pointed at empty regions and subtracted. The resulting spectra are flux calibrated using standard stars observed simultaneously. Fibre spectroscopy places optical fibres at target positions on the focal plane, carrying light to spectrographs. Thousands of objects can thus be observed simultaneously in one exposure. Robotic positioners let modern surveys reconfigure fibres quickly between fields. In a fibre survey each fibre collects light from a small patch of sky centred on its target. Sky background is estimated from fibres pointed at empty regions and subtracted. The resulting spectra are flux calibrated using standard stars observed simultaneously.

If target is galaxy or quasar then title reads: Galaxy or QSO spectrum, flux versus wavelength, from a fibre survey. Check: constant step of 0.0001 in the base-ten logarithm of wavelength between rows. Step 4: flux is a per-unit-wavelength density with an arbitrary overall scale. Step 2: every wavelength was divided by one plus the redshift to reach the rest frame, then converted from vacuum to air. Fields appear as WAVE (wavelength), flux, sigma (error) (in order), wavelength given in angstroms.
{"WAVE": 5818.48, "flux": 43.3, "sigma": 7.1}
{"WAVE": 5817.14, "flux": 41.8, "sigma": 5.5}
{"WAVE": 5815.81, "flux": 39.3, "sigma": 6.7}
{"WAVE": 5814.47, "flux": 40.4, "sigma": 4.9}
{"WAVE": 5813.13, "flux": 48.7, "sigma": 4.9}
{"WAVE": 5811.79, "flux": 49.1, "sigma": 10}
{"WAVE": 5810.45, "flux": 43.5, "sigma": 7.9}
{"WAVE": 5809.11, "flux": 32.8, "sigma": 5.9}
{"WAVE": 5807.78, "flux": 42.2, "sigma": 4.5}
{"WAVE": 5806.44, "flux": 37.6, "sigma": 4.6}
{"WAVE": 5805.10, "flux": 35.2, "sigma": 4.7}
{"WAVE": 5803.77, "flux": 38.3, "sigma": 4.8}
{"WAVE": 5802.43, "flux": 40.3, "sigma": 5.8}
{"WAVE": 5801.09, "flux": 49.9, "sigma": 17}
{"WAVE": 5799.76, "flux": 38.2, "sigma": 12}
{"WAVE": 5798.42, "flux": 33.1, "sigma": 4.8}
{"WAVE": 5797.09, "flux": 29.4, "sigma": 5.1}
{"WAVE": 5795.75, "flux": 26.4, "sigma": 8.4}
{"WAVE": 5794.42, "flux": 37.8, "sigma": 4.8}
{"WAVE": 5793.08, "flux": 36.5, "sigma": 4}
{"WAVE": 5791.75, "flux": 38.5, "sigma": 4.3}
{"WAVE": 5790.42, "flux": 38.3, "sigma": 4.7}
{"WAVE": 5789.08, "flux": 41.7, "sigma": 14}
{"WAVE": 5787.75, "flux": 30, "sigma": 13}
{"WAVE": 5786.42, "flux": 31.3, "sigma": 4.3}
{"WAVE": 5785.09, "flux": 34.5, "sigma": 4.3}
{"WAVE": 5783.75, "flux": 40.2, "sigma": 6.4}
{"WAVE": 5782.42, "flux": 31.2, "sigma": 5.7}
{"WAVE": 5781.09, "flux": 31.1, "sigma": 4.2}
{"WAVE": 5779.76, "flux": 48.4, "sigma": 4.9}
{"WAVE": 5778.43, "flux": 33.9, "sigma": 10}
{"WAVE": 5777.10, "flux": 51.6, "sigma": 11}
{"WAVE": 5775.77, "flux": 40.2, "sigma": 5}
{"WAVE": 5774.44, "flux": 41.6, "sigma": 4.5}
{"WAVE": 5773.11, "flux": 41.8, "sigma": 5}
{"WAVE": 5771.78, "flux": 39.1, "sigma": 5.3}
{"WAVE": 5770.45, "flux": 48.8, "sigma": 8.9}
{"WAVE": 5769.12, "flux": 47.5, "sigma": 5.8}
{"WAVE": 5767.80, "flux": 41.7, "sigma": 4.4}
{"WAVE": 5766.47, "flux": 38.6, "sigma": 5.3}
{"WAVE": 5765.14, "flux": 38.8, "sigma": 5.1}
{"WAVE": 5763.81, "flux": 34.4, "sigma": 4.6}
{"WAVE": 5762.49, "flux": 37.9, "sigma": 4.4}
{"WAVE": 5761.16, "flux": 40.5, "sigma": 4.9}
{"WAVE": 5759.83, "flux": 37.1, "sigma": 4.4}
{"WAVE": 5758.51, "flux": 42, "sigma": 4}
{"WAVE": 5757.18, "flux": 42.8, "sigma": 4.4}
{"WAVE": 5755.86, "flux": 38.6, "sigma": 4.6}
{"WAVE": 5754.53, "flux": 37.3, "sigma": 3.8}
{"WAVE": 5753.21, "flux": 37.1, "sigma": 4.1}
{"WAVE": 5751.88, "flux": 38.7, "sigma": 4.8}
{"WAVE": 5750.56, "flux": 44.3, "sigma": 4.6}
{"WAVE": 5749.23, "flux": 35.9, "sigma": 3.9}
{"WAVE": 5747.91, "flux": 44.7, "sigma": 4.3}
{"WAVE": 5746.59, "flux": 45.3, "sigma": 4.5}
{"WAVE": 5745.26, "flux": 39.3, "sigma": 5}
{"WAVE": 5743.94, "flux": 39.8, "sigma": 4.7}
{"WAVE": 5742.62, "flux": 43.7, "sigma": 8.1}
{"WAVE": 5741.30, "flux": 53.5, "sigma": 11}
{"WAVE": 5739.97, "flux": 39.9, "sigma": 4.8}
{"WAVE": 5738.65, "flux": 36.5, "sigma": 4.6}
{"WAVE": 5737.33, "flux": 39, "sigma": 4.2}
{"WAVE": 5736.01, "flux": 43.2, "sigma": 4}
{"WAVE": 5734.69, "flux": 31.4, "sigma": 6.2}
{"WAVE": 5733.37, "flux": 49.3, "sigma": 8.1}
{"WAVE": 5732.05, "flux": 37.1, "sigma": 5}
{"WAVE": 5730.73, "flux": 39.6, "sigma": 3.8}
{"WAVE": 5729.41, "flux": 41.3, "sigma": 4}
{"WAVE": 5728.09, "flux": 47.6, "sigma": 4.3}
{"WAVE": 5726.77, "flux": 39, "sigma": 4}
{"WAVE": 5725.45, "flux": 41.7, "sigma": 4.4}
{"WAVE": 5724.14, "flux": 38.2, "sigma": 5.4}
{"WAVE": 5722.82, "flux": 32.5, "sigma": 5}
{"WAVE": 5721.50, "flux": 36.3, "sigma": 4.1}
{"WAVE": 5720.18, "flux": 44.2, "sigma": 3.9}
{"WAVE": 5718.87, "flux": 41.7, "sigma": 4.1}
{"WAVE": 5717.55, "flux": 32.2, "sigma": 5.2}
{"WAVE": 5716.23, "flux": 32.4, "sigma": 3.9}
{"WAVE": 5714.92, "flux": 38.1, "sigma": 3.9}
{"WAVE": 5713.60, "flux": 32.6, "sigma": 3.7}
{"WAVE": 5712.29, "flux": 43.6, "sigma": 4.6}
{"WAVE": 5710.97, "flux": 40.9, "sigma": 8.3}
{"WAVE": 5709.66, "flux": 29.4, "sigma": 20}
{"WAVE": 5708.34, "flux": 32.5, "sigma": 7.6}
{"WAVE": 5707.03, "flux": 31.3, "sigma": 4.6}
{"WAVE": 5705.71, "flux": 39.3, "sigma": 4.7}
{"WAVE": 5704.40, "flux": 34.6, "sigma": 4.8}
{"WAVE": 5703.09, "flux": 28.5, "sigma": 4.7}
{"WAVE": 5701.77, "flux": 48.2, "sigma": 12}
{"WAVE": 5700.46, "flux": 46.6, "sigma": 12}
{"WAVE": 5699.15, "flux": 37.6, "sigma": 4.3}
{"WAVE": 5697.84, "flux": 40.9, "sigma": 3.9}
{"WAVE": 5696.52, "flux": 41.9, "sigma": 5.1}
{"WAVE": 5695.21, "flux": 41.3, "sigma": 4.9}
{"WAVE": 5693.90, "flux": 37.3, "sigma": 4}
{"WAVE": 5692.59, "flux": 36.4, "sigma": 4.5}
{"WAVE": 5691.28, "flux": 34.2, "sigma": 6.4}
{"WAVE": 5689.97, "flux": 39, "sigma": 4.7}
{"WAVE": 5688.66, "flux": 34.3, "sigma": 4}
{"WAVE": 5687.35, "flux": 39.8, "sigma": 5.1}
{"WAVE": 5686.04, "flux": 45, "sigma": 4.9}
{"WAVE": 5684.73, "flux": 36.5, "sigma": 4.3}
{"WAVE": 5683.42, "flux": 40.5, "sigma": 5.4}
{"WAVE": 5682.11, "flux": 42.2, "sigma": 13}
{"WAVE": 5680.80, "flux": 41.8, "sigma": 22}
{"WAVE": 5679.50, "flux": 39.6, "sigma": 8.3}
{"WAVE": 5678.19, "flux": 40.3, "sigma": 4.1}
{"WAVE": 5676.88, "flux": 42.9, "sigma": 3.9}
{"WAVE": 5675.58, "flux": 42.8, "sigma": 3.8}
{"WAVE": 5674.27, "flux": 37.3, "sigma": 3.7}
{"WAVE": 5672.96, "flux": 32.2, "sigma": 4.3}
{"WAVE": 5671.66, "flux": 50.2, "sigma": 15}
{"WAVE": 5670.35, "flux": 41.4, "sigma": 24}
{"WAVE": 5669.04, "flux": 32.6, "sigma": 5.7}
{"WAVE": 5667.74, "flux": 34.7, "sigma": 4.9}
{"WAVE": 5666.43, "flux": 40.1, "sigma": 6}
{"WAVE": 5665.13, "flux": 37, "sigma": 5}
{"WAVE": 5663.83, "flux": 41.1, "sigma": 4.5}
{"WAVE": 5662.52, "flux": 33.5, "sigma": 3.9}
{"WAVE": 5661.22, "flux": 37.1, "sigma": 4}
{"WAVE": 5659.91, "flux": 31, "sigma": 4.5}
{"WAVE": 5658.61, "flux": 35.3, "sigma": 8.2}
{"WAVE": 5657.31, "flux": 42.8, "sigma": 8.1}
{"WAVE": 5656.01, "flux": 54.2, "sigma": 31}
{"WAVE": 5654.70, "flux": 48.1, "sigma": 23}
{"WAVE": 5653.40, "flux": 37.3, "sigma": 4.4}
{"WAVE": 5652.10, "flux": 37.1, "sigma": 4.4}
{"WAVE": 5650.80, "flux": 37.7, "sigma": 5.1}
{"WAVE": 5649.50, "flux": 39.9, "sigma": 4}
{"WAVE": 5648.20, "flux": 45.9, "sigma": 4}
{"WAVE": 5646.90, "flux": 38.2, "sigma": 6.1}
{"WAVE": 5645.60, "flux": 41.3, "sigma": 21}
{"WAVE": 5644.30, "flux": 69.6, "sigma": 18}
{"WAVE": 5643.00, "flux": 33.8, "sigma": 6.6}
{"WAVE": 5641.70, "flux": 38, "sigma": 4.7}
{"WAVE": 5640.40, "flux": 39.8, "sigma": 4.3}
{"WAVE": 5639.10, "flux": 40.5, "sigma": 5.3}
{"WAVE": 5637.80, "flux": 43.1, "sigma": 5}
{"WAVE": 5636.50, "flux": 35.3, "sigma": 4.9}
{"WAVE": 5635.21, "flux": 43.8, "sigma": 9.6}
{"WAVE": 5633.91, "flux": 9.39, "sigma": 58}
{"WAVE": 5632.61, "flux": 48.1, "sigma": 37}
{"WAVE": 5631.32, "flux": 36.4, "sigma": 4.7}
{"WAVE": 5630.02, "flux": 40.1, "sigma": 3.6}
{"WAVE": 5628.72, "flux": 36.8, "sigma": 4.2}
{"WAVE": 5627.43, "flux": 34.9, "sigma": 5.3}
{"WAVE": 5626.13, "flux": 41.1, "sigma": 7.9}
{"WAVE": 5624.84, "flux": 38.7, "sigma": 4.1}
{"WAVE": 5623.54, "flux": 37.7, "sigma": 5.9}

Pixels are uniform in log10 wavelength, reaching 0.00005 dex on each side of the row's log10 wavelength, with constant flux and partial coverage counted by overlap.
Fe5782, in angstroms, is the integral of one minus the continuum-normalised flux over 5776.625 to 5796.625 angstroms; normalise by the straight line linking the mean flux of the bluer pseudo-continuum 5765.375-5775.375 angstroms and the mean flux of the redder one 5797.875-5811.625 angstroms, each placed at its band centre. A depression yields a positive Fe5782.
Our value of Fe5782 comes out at 2.2 angstroms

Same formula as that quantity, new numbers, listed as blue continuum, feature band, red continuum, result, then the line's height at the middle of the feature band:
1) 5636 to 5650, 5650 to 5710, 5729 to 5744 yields 4.4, 41.9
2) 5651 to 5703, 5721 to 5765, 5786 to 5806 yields -2.7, 37.9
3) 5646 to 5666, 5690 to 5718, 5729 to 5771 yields 2.1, 40.3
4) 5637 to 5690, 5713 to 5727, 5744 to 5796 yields 0.9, 39.8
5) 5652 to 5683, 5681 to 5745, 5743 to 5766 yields 1.1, 39.7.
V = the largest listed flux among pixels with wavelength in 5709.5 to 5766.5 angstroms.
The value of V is 53.5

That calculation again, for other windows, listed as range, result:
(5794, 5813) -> 49.9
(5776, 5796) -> 51.6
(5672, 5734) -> 49.3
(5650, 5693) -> 54.2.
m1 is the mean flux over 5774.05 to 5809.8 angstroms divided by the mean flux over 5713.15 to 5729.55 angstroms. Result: 1.0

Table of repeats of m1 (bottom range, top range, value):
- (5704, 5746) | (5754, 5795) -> 1.01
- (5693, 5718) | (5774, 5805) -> 1.00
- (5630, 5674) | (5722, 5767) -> 1.02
